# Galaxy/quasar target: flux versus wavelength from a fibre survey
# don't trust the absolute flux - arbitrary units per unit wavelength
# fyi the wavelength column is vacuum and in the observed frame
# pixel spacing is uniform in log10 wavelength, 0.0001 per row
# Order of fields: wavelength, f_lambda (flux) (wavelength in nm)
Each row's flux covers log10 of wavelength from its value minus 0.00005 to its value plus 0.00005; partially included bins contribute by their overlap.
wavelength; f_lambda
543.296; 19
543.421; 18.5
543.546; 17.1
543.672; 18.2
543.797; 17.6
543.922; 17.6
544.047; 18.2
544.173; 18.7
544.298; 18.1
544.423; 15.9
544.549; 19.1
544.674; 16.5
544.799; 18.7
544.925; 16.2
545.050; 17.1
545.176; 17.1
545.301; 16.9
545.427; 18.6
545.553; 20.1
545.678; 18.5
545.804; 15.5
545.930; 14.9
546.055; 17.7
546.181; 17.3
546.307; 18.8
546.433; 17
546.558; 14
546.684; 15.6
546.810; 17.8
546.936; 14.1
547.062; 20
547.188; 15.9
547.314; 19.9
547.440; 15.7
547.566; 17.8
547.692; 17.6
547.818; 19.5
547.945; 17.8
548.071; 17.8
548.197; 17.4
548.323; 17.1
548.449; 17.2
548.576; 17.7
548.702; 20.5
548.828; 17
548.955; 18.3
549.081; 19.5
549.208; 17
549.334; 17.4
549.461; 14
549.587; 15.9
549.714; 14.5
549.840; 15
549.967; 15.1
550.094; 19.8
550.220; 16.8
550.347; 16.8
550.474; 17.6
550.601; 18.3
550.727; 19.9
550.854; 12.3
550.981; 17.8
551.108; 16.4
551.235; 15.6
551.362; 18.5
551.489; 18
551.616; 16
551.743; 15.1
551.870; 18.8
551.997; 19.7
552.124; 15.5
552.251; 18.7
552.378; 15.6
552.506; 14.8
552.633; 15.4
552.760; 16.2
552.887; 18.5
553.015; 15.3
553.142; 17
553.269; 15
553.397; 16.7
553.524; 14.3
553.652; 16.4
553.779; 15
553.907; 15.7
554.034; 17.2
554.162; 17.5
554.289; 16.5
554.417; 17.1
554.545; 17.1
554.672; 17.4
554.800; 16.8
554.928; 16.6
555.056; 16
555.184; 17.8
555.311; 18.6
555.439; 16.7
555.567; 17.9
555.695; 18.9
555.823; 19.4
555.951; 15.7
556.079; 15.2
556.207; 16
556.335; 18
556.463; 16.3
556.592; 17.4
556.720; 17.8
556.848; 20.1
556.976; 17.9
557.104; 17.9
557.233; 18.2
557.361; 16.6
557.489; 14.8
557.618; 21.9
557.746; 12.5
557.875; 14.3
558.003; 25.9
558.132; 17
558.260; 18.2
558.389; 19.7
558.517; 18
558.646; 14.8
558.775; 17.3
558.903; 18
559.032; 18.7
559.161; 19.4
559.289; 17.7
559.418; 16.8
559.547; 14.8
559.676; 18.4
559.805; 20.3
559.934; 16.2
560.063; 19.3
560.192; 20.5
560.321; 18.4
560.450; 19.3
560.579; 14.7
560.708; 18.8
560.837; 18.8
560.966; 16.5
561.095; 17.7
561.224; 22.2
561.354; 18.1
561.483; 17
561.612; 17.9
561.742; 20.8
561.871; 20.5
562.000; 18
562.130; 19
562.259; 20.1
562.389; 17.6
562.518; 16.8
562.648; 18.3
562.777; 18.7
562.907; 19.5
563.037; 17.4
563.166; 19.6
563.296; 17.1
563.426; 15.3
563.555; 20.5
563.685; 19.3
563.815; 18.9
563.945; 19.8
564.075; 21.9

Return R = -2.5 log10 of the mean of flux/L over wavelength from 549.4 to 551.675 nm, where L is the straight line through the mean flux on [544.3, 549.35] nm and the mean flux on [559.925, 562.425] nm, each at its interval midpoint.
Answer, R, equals 0.08 mag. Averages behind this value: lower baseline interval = 17.5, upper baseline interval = 18.6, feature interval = 16.6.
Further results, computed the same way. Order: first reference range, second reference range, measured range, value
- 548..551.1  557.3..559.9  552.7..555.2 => 0.060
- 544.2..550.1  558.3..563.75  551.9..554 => 0.088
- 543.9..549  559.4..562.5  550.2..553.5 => 0.068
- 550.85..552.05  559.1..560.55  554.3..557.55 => 0.023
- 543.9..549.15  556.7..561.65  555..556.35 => 0.037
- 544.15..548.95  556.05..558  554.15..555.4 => 0.013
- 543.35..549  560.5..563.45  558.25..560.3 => 0.011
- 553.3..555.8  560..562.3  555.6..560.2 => 0.005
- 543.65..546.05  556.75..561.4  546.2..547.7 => 0.039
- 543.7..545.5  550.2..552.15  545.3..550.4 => 0.009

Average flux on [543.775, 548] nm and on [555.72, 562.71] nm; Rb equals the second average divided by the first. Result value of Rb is 1.0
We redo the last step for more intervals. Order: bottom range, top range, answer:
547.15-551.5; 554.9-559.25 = 1.02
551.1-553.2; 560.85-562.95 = 1.11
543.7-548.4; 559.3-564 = 1.06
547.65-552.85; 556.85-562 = 1.06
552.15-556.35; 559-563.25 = 1.10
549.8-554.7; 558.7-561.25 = 1.09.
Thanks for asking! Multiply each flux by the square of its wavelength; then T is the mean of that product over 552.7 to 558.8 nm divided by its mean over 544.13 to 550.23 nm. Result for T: 1.0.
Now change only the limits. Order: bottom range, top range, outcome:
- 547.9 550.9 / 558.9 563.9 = 1.12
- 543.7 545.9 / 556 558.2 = 1.04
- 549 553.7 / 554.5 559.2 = 1.08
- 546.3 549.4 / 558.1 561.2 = 1.07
